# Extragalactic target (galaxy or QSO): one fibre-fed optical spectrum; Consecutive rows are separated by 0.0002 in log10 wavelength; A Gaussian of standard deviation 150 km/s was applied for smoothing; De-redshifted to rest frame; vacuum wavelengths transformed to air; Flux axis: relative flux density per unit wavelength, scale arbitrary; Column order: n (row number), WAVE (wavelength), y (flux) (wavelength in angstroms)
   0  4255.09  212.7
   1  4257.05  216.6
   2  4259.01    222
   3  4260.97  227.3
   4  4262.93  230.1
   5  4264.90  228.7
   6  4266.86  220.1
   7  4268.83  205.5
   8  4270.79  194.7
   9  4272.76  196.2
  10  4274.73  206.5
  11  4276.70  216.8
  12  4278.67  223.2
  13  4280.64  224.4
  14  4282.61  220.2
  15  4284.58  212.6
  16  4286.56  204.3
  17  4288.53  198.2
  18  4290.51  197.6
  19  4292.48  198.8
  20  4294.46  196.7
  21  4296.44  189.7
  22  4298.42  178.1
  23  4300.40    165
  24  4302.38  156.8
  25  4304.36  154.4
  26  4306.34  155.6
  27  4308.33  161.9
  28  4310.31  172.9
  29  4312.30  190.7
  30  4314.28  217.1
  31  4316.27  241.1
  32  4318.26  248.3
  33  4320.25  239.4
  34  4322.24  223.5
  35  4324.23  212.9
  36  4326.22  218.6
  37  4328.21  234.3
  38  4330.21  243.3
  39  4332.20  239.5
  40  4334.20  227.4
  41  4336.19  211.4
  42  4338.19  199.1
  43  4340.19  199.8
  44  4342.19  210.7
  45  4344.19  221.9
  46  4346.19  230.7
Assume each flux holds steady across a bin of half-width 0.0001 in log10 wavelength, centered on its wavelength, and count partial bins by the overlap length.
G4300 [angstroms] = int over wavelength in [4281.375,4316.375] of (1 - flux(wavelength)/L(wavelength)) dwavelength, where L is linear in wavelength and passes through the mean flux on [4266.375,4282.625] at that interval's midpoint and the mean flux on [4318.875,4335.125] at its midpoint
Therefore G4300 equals 5.0 angstroms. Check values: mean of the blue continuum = 211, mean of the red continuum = 230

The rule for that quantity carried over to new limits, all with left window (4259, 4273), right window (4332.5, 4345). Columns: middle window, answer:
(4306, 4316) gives 1.33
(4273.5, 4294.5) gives 0.58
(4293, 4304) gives 1.94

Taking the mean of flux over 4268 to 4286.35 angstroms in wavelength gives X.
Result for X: 211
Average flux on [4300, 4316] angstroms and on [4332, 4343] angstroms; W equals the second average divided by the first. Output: 1.2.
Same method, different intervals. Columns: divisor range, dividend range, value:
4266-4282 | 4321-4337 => 1.07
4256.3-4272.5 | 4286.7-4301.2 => 0.88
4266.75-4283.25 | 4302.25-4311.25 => 0.76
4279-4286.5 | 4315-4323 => 1.09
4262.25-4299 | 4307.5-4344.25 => 1.04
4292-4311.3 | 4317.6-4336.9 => 1.33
